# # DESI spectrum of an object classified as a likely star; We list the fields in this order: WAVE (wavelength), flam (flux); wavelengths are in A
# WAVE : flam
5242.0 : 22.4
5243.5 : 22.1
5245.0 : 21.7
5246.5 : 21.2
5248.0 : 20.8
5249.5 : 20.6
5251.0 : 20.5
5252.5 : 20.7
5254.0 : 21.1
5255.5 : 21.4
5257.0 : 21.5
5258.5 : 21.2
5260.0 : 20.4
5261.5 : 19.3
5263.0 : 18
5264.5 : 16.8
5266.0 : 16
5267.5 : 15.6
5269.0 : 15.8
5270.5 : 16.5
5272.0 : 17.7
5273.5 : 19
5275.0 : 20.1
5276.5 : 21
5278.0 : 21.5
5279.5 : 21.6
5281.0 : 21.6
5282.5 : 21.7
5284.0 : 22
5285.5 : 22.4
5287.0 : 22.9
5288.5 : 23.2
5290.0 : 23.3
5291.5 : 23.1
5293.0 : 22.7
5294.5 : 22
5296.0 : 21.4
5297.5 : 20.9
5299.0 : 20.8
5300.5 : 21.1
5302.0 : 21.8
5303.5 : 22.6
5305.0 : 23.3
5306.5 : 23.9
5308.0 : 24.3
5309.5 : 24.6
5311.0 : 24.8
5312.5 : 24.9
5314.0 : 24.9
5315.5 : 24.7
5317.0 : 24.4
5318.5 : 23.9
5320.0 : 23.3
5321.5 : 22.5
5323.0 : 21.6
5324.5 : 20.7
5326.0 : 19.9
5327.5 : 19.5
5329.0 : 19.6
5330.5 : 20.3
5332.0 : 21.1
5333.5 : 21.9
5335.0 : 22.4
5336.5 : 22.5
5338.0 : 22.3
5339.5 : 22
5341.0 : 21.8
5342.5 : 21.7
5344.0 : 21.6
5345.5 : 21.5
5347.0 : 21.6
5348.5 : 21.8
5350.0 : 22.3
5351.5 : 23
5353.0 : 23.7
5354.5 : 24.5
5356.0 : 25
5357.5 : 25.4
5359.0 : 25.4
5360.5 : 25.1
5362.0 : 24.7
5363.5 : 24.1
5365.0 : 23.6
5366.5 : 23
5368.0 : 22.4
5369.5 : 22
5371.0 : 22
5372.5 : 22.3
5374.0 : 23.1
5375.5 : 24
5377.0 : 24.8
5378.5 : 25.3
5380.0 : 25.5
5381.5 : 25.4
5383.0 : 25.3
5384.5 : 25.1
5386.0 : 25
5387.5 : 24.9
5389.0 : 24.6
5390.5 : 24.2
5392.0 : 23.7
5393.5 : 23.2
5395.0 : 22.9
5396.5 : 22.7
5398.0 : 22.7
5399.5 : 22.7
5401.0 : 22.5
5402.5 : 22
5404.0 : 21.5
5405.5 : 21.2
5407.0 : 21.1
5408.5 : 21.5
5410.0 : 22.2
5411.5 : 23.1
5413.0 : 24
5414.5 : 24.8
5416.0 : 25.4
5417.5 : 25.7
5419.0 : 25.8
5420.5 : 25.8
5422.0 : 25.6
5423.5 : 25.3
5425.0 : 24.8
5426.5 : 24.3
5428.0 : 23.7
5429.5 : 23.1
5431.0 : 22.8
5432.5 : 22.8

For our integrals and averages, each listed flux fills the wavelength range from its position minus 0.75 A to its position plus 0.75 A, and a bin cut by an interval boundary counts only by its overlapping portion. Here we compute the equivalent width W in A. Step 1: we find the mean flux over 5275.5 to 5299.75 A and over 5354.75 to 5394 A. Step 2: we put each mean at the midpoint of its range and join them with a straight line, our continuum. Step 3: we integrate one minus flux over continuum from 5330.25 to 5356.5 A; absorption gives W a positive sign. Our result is 1.26 A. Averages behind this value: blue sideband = 22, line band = 22.3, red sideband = 24.2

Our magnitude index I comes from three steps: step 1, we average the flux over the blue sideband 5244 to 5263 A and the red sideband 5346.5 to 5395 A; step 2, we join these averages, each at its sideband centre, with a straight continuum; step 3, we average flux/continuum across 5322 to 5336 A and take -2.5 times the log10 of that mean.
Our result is 0.10 mag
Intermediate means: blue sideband 20.8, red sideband 23.9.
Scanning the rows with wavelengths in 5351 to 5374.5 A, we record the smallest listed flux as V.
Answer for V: 22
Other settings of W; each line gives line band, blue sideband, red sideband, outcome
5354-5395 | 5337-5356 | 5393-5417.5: -2.86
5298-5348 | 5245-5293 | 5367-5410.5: -1.59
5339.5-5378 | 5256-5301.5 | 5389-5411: -2.49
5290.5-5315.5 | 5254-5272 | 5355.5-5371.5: -2.84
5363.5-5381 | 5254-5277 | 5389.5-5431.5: -0.98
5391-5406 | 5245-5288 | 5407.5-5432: 0.67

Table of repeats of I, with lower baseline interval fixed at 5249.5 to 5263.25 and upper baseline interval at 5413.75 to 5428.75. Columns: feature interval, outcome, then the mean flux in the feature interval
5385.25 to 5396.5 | 0.01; 24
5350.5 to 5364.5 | -0.05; 24.5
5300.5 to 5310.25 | -0.06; 23.2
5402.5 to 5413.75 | 0.12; 22.1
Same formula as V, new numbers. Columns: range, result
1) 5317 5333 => 19.5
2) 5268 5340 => 15.8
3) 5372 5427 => 21.1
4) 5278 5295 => 21.5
